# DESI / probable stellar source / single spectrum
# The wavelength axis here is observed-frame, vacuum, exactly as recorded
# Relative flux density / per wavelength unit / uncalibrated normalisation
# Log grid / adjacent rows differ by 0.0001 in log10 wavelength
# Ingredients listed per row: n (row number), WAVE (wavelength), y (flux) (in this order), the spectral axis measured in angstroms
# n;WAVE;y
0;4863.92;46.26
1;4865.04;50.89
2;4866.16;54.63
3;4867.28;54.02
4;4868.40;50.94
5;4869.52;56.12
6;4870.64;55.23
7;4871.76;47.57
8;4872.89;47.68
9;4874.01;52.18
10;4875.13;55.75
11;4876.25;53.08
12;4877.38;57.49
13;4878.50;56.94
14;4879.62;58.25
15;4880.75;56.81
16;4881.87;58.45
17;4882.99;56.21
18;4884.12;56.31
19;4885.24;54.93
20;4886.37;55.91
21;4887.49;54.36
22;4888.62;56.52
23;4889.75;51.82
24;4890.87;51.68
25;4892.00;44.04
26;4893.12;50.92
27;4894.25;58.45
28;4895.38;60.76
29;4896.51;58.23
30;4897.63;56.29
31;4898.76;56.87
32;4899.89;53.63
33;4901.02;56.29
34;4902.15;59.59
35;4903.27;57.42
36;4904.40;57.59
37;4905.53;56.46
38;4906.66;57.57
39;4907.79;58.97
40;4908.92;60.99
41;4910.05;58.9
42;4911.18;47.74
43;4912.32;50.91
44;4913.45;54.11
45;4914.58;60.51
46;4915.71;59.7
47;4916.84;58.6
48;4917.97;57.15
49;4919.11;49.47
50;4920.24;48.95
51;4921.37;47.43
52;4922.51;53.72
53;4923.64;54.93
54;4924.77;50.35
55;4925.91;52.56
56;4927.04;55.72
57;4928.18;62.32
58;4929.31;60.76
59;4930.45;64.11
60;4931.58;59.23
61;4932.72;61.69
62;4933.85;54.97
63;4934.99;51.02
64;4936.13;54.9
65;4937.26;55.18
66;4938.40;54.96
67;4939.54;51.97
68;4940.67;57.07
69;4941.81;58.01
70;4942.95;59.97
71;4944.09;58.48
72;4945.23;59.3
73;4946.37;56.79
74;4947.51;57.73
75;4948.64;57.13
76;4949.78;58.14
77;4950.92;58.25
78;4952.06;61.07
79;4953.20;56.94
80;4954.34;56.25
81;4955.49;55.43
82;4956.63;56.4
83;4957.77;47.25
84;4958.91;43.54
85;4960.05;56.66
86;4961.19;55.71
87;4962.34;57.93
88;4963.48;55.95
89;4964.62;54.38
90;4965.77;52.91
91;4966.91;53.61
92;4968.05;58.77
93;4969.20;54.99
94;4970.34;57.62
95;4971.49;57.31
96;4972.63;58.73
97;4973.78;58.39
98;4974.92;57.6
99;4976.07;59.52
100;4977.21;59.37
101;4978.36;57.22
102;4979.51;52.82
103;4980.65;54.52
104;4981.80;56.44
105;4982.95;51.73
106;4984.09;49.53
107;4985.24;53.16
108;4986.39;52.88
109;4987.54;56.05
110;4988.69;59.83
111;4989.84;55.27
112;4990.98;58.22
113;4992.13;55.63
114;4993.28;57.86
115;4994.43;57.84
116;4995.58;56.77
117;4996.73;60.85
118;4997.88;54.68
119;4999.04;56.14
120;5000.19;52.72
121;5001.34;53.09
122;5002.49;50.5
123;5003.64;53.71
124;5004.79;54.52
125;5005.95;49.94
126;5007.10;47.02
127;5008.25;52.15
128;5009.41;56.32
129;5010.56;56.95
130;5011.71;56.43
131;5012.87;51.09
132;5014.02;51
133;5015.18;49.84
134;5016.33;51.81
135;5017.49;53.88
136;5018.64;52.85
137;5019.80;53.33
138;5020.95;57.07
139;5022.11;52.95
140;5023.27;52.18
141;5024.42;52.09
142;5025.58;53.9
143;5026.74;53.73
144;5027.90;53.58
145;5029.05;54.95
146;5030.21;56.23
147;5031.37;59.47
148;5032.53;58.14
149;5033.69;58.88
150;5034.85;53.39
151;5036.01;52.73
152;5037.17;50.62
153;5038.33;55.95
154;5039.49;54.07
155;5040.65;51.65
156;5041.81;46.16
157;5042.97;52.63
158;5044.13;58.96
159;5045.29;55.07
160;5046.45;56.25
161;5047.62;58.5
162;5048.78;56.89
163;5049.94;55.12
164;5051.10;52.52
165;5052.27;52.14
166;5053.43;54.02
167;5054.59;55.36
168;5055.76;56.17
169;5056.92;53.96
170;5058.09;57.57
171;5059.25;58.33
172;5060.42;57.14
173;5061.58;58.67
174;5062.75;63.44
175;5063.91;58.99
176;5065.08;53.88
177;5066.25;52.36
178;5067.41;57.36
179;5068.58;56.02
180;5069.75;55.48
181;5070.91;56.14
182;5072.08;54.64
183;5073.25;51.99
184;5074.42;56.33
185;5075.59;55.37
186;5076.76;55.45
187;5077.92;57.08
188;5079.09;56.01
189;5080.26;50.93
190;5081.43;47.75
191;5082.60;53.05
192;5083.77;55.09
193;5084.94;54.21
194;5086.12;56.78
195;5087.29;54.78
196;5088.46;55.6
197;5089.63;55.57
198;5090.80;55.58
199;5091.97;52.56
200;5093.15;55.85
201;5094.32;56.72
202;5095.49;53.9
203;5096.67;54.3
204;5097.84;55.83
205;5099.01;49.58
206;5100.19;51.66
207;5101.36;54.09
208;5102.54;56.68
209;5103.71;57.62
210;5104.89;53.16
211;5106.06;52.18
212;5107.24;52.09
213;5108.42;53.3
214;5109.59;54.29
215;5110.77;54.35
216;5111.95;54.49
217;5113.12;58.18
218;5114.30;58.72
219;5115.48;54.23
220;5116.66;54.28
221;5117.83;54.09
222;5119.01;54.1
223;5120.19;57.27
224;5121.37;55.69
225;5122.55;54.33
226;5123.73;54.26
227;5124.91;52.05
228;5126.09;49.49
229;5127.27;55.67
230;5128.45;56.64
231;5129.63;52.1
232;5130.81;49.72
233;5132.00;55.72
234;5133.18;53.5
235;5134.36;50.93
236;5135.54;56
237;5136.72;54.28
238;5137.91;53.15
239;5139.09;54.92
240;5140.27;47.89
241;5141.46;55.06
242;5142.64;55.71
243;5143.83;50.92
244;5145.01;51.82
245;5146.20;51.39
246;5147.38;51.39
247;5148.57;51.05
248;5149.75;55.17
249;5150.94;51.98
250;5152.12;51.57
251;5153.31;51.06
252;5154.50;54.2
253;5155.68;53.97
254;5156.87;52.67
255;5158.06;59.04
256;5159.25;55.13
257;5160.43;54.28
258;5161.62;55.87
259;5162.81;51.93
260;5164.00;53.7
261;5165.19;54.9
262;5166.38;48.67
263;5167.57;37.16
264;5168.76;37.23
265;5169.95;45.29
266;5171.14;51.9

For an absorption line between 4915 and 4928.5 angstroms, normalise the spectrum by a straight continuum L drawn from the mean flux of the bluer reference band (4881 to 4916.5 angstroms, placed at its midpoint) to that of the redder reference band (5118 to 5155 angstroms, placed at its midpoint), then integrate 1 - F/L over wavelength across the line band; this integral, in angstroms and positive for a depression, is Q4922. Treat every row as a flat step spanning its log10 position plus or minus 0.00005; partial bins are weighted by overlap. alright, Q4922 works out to 0.4 angstroms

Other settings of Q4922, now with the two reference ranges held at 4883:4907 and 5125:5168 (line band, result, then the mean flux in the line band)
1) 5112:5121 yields -0.45 angstroms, 55.8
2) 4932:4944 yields -0.23 angstroms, 56.1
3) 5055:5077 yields -1.08 angstroms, 56.3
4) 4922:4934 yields -0.49 angstroms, 57.4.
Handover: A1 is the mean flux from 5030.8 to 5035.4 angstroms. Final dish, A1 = 57.5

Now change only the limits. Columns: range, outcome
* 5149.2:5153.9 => 52.4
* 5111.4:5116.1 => 56.4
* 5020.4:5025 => 53.5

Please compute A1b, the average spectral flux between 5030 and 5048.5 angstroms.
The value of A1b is 54.9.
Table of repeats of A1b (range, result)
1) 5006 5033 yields 53.7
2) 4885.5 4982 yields 55.9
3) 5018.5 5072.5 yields 55.2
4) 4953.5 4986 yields 55.1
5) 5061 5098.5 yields 55.2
